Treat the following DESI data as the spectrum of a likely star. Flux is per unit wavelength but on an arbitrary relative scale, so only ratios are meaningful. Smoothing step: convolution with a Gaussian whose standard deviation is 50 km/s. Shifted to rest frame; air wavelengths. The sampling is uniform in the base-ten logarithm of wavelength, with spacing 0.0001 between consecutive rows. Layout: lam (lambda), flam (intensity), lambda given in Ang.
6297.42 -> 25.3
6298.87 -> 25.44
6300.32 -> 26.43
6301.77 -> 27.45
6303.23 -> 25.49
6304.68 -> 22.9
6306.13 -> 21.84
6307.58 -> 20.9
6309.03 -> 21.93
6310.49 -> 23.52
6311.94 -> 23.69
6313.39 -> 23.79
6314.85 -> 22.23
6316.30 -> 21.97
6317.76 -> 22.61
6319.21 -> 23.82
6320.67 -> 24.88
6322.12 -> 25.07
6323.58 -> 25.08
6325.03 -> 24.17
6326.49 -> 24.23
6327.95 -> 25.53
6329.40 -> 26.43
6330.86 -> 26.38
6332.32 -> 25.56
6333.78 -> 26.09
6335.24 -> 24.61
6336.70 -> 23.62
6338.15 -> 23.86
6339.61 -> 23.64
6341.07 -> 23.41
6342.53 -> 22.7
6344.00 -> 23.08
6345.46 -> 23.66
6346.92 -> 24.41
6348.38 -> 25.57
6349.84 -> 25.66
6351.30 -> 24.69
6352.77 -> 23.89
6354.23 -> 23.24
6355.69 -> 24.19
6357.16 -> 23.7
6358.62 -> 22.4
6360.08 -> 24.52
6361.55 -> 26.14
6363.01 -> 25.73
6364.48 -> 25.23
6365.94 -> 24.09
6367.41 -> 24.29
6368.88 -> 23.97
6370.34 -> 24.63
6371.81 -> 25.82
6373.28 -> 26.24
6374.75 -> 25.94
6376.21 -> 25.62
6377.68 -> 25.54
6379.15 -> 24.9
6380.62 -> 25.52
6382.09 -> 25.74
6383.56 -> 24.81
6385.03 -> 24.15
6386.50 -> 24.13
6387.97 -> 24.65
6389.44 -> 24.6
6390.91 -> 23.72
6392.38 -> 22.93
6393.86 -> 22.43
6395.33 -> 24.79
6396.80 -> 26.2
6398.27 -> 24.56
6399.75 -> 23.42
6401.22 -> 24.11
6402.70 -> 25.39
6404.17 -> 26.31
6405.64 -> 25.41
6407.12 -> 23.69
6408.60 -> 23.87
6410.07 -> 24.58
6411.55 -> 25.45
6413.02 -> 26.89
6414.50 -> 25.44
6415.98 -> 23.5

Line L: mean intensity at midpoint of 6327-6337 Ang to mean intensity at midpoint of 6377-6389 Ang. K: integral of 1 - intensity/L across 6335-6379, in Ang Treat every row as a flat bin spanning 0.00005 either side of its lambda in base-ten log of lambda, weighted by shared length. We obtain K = 1.3 Ang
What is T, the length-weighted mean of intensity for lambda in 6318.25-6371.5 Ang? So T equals 24.5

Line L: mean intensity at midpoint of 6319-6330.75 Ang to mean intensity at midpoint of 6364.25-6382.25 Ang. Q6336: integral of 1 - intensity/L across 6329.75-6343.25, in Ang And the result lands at 0.3 Ang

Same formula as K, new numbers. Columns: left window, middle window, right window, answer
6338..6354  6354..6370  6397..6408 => -0.1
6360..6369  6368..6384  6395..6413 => -0.3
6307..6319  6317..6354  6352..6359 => -2.2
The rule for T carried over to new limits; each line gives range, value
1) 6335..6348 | 23.7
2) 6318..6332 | 25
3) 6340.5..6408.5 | 24.6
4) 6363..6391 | 25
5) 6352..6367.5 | 24.3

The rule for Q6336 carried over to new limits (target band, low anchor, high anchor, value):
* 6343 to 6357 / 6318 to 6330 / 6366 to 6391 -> 0.4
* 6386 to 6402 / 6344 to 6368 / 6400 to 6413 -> 0.4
